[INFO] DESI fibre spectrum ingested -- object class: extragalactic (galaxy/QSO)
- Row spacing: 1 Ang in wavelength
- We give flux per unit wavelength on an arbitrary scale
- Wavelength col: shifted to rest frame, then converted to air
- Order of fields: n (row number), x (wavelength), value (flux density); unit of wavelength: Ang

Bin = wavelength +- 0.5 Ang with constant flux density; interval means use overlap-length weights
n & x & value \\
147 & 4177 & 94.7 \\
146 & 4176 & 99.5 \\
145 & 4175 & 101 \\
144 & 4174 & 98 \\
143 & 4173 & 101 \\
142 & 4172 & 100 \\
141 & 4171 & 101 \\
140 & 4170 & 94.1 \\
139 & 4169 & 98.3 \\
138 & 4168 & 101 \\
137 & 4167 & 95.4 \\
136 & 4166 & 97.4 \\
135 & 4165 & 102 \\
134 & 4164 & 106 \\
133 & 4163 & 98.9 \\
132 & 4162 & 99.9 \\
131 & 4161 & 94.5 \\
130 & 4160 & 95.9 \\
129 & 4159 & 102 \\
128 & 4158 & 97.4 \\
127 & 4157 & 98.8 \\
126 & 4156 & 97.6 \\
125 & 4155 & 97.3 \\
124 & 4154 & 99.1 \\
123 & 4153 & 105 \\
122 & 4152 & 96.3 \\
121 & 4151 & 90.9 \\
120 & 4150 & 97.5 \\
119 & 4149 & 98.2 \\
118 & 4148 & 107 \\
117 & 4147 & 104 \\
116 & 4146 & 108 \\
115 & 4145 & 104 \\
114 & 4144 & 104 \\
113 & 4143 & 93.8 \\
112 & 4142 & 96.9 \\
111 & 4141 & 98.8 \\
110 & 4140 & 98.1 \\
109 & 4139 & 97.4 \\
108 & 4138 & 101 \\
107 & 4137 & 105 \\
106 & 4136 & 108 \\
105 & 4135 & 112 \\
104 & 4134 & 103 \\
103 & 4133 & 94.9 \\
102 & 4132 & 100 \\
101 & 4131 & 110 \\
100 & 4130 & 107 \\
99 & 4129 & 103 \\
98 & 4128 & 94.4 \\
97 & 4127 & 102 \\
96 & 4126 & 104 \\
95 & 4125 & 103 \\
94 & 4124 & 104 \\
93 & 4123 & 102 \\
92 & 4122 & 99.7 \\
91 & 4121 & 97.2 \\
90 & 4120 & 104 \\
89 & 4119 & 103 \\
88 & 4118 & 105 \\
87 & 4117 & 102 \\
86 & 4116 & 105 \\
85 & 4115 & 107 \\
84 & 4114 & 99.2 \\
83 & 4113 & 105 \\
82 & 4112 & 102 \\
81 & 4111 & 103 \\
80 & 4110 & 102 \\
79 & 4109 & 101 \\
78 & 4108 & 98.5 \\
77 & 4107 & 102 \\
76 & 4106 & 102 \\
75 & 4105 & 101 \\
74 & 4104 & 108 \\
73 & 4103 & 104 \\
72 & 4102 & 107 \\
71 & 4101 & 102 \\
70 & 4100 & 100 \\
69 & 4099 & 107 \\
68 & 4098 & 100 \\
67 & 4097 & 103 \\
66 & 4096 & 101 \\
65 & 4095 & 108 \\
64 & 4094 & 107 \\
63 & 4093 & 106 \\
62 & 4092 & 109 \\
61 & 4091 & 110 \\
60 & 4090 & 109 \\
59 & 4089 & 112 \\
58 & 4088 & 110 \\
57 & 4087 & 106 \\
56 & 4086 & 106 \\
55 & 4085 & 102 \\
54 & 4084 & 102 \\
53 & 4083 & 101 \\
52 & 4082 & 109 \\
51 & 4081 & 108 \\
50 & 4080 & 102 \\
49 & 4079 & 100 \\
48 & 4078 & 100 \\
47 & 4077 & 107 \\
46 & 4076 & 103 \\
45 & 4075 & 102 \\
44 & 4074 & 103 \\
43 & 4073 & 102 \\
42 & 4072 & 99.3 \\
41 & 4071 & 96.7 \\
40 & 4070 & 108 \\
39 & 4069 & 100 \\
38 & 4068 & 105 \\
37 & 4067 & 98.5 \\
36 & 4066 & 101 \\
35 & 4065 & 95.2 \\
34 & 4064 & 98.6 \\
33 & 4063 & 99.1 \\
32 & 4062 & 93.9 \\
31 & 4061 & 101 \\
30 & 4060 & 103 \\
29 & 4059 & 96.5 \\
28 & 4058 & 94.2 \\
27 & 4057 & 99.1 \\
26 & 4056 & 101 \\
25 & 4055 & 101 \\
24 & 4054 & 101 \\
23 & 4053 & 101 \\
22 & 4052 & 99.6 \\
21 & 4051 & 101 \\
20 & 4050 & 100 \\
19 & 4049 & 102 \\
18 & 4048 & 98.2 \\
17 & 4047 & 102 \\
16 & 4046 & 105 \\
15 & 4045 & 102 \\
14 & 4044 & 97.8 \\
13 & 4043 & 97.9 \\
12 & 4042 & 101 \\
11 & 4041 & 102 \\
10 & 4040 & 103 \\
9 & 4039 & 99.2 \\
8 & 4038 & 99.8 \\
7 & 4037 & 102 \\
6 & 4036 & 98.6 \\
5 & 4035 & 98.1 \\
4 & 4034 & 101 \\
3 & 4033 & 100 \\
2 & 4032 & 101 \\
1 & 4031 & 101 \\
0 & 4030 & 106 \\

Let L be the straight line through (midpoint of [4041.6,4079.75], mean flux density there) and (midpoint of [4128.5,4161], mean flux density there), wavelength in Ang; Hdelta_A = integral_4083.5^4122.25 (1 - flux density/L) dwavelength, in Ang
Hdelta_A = -1.3 Ang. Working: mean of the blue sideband 100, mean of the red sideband 101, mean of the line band 104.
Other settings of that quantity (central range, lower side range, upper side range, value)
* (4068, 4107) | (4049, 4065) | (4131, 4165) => -1.79 Ang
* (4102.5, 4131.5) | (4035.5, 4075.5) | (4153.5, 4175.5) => -0.94 Ang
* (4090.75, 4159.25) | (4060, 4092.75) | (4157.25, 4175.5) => -0.87 Ang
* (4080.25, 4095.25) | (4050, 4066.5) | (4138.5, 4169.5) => -1.16 Ang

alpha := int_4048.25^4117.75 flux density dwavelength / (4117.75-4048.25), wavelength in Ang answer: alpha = 103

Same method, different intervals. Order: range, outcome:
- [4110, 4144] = 102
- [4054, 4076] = 100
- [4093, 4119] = 103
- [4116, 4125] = 102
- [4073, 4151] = 103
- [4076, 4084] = 104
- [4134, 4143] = 102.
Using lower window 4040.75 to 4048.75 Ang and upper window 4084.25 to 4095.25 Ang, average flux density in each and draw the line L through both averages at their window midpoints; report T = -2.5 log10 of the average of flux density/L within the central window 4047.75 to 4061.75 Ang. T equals 0.03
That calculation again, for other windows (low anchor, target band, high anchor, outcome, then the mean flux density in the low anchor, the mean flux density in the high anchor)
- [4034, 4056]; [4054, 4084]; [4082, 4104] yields 0.022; 101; 105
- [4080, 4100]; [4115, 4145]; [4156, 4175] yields 0.001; 106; 99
